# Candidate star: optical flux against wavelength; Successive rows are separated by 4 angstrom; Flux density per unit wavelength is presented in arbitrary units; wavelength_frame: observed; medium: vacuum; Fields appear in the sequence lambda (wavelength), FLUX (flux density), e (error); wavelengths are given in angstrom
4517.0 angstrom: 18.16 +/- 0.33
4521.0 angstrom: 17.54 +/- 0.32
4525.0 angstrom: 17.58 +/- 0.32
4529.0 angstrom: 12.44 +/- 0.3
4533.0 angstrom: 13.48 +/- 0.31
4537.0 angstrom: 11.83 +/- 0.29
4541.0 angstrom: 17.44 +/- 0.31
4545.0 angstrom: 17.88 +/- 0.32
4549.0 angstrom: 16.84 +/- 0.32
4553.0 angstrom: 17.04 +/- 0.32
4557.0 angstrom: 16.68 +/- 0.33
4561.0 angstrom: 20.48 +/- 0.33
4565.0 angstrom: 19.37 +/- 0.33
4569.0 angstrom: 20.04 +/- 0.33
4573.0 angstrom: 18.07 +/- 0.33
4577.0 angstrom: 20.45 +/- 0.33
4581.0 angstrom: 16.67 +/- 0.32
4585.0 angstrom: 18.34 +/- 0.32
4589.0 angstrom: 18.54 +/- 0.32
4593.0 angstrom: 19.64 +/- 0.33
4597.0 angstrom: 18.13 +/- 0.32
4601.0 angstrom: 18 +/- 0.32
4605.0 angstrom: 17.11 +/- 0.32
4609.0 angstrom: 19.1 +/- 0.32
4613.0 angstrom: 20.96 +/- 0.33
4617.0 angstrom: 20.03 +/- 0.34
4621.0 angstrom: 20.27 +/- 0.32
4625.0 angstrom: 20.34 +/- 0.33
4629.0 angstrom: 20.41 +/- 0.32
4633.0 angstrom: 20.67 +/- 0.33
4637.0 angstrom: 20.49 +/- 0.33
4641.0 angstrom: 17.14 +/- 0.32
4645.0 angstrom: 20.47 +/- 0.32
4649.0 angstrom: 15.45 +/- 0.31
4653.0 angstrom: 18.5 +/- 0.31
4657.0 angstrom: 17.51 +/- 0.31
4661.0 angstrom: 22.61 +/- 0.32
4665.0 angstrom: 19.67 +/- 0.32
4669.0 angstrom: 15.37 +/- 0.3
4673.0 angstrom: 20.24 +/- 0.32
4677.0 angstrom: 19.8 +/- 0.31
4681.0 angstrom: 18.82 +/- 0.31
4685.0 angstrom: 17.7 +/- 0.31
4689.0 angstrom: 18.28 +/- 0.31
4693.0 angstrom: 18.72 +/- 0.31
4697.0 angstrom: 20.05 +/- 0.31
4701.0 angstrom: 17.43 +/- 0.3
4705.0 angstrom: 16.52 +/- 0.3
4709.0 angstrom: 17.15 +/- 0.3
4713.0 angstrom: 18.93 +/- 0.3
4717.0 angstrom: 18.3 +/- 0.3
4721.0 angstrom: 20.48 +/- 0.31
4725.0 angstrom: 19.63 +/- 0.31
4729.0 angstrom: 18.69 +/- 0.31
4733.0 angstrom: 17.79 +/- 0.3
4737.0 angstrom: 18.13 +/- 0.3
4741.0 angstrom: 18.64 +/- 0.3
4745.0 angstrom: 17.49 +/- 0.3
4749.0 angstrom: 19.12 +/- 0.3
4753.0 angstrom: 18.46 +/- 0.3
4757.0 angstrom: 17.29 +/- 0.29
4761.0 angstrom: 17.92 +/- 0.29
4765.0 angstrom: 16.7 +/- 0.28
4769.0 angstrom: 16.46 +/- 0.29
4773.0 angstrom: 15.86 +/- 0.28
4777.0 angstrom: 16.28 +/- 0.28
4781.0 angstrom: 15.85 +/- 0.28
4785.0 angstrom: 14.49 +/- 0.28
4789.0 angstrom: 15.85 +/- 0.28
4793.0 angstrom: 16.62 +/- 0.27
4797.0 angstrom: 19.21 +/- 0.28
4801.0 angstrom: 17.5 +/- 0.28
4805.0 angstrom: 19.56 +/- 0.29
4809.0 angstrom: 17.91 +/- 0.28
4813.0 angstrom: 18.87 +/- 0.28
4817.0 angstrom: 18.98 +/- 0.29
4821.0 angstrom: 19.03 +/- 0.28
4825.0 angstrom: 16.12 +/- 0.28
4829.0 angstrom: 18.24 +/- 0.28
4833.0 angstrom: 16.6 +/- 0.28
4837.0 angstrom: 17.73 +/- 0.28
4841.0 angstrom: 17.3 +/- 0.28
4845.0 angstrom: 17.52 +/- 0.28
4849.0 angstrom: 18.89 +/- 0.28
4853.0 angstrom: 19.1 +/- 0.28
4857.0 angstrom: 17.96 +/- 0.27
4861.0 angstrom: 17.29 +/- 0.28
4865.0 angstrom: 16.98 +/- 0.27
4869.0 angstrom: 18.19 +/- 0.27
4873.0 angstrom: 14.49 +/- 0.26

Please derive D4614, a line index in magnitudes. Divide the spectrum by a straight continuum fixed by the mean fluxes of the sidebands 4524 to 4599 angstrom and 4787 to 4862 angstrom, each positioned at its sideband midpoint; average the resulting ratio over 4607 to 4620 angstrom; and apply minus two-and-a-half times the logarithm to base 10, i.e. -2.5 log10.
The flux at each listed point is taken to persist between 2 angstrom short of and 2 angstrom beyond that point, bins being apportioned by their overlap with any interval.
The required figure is -0.147 mag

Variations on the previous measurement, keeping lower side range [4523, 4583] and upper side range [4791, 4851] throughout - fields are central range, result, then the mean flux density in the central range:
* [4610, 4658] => -0.12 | 19.4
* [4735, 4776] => 0.01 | 17.6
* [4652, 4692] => -0.08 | 18.9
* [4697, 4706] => -0.01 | 17.7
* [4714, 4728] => -0.10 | 19.4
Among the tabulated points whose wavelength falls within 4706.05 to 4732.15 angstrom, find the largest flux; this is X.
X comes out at 20.48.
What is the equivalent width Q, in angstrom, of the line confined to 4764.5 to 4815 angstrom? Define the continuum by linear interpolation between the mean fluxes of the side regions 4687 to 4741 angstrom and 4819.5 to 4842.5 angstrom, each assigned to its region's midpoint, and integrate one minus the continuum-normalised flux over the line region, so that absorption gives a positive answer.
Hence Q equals 2.26 angstrom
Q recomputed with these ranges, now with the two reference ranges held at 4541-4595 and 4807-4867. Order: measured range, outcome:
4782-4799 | 1.4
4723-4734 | -0.4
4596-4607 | 0.4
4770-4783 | 1.4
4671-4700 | -1.3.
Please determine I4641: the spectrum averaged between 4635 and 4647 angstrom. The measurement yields 19.4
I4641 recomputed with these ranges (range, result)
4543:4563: 17.8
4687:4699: 19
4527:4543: 13.8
